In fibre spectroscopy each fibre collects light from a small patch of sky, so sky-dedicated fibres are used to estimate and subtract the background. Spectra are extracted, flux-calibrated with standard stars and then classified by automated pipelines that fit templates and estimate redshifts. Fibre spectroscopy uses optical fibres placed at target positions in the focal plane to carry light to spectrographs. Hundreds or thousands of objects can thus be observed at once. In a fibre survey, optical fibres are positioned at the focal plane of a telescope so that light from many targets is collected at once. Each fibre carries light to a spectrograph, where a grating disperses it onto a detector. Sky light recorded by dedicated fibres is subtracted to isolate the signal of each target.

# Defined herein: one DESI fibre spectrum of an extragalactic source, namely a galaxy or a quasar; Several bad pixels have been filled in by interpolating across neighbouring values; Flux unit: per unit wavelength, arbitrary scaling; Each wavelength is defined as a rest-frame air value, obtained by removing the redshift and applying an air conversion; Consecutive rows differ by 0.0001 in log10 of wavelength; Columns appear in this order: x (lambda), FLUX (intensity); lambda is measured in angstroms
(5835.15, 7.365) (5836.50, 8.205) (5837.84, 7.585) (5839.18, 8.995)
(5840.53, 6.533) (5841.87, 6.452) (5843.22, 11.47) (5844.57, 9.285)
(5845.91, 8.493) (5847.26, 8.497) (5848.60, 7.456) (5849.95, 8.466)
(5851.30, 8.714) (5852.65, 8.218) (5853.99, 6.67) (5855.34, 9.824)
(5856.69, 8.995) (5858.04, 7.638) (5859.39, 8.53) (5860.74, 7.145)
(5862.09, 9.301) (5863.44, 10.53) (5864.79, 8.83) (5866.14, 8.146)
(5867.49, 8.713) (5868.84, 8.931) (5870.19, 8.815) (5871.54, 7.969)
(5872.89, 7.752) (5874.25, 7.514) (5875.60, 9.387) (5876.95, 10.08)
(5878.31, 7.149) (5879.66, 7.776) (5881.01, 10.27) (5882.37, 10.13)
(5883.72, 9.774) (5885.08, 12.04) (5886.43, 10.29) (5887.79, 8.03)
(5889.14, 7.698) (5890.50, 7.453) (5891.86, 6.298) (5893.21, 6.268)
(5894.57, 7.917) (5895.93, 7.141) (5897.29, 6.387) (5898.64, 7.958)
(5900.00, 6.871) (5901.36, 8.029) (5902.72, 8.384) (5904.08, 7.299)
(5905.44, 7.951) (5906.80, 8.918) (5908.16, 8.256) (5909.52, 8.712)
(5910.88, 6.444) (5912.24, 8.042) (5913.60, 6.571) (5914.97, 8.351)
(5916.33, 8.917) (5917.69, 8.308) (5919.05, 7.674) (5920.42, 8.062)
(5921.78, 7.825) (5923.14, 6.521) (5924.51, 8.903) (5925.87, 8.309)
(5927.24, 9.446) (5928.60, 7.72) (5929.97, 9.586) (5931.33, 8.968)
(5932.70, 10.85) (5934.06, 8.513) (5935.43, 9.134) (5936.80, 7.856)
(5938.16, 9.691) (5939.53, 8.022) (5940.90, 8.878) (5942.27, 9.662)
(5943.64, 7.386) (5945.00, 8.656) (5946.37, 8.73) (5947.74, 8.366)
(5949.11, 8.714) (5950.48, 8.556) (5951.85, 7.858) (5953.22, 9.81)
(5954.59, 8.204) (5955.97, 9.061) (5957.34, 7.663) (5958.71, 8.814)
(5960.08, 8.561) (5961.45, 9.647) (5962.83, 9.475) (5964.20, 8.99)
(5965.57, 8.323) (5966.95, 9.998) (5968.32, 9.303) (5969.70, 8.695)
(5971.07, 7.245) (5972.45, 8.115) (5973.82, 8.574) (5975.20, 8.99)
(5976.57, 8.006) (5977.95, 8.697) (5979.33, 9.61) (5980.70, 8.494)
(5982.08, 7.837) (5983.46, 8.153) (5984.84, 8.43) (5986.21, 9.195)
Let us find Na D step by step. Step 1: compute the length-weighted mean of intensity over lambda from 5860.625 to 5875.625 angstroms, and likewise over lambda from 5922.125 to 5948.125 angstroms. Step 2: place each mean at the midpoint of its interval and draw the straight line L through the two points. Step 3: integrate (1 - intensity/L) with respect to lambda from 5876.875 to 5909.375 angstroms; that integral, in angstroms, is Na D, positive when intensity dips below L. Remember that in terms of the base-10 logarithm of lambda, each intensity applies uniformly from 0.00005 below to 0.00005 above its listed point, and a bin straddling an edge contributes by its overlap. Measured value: 1.5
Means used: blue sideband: 8.61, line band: 8.24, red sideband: 8.69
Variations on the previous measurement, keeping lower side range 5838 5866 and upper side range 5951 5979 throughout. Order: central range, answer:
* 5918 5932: 0.5 angstroms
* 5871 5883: -0.2 angstroms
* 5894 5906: 1.4 angstroms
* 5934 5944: 0.0 angstroms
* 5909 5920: 0.9 angstroms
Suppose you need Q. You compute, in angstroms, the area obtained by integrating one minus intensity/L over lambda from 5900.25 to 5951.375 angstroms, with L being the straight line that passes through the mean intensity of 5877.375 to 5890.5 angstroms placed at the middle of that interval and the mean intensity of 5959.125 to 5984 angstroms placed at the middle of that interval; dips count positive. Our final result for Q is 3.3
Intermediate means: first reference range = 9.16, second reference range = 8.71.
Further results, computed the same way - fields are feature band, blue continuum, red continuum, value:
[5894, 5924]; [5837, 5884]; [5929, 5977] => 3.2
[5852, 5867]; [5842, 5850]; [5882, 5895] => 0.3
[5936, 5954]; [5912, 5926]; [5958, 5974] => -0.4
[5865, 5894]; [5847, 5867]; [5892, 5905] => -2.8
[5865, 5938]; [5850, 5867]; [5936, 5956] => 2.2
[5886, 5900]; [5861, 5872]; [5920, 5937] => 2.1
